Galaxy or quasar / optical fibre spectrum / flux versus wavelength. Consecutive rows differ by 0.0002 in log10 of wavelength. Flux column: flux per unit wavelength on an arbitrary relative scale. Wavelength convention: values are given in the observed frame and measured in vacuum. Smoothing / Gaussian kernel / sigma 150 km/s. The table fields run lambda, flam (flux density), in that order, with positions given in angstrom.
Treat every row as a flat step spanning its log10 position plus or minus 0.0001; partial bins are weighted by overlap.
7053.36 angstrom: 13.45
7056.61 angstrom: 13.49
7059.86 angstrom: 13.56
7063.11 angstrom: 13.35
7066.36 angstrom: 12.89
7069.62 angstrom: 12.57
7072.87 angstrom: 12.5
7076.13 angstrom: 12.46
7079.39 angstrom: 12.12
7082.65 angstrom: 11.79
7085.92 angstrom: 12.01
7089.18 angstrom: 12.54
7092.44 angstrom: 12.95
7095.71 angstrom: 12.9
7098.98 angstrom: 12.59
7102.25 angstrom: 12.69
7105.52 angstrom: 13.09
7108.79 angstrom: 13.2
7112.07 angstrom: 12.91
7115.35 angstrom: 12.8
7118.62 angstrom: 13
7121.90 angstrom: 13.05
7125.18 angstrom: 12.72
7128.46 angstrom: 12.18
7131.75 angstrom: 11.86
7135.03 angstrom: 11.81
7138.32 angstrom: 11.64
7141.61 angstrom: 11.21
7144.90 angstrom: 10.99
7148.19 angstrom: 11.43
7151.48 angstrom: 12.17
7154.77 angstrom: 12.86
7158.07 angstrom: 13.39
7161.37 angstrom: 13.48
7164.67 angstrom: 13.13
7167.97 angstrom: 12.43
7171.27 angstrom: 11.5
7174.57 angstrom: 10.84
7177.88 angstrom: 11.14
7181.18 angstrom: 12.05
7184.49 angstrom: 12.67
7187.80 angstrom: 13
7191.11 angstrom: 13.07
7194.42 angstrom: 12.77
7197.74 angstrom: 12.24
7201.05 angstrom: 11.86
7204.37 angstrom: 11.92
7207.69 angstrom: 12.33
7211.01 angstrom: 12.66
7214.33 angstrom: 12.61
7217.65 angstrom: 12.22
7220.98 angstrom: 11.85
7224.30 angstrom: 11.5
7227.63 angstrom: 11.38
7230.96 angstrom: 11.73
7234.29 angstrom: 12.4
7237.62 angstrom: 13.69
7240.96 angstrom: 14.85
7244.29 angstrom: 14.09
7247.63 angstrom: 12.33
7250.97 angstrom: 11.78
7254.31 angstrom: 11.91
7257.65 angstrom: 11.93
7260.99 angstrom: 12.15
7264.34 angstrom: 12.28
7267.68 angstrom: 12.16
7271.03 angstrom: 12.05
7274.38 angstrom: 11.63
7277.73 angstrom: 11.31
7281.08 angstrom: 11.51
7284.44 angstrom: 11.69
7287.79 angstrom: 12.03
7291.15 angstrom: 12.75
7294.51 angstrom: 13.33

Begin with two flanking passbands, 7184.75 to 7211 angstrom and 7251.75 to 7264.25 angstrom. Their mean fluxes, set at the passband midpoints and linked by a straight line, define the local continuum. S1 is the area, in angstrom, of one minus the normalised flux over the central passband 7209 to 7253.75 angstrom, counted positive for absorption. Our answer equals -1.1 angstrom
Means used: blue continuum 12.5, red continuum 12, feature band 12.5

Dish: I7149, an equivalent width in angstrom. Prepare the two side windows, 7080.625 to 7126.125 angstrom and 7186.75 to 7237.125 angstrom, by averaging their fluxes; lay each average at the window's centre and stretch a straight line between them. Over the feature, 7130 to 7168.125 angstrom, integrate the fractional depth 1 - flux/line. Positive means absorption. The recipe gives 1.02 angstrom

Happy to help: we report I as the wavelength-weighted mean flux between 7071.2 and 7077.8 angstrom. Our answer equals 12.5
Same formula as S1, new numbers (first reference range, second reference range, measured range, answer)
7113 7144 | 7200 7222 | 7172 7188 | 0.54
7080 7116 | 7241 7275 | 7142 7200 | 1.17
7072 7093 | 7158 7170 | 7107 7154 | 1.81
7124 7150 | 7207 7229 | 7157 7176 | -0.97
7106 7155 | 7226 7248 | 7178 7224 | 1.40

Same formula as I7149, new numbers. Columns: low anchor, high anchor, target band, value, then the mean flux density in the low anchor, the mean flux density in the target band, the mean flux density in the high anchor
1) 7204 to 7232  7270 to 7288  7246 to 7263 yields -0.30 angstrom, 12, 12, 11.7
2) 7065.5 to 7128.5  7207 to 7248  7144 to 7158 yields 0.61 angstrom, 12.7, 12.1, 12.6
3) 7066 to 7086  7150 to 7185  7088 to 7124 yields -1.65 angstrom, 12.3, 12.9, 12.3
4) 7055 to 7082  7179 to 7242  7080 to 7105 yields 0.50 angstrom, 12.8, 12.5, 12.4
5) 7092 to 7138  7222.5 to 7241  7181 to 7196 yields -0.35 angstrom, 12.7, 12.8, 12.4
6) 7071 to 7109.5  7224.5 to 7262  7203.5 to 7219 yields 0.20 angstrom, 12.6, 12.4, 12.5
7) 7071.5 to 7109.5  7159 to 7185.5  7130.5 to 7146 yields 1.03 angstrom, 12.6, 11.5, 12.2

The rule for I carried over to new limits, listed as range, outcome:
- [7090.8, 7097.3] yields 12.9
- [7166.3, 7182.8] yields 11.6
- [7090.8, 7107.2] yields 12.8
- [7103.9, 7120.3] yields 13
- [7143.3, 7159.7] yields 12.2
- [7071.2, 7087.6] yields 12.2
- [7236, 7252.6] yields 13.3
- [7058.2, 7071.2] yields 13.1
